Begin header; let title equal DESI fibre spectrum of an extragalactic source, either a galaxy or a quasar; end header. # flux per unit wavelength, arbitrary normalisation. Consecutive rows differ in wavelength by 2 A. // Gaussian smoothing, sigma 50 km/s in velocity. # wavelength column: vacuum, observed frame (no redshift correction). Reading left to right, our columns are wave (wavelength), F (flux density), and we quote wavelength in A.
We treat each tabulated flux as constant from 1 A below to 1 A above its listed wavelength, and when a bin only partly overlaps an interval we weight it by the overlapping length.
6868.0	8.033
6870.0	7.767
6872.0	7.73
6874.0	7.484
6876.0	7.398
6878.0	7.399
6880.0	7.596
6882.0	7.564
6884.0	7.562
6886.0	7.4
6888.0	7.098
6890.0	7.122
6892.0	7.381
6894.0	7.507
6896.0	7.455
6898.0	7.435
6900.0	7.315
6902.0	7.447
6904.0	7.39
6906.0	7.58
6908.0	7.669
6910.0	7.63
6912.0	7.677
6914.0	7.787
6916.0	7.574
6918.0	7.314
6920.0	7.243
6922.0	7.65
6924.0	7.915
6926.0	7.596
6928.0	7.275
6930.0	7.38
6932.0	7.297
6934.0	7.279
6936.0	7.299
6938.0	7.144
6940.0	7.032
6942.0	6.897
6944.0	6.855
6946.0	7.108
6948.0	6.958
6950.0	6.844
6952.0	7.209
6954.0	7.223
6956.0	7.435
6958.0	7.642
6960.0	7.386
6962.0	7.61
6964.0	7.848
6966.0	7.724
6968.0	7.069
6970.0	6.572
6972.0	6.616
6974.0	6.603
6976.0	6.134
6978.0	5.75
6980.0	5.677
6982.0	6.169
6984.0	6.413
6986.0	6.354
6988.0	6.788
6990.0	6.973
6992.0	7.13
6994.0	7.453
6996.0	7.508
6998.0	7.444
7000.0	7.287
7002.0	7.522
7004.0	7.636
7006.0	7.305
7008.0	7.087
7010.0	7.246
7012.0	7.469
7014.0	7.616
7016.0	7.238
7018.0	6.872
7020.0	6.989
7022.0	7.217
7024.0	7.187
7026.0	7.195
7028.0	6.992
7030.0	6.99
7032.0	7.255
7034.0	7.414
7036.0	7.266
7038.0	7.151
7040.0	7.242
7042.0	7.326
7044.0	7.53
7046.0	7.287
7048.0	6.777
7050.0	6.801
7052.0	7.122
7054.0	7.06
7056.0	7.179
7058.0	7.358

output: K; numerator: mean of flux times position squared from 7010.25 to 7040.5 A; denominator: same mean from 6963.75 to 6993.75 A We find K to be 1.10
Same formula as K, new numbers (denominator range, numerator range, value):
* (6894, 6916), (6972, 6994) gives 0.88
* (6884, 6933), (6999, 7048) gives 1.00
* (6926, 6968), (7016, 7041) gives 1.01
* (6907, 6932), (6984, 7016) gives 0.98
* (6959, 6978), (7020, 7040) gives 1.04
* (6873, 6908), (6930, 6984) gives 0.96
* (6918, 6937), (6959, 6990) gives 0.92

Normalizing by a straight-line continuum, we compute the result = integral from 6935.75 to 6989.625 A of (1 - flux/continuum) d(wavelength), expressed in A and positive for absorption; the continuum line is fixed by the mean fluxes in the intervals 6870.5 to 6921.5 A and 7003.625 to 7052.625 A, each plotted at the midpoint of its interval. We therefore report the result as 3.2 A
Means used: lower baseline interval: 7.47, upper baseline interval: 7.2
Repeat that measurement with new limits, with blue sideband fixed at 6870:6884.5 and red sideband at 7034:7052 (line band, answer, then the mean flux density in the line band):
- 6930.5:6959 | 0.9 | 7.16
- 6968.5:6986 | 2.5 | 6.27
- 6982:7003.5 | 0.7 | 7.06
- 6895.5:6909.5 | 0.0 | 7.48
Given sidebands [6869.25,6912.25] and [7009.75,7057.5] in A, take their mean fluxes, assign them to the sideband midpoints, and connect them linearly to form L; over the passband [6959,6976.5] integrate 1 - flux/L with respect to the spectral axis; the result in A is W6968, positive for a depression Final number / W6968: 0.6 A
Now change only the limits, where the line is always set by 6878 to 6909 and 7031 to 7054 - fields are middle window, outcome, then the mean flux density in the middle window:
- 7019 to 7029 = 0.1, 7.12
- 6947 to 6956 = 0.3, 7.1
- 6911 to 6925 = -0.4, 7.59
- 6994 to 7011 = -0.3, 7.38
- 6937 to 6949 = 0.6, 7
